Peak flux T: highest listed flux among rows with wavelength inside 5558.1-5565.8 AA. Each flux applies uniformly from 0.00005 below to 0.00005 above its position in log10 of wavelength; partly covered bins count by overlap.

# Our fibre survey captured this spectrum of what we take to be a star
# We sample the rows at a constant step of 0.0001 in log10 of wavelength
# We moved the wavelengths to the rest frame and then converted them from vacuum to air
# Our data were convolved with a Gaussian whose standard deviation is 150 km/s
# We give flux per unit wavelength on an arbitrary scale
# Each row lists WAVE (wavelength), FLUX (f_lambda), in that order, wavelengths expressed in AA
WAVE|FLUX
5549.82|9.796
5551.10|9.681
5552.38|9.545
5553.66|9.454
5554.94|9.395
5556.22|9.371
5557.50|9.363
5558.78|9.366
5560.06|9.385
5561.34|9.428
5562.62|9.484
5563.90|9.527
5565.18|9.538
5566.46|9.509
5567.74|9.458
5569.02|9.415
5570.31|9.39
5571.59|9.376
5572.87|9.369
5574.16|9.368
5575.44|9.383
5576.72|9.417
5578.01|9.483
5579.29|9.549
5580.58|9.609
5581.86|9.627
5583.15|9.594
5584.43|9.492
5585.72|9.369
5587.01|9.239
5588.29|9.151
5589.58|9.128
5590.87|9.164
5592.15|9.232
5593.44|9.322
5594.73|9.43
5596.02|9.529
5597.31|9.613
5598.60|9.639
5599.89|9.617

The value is 9.538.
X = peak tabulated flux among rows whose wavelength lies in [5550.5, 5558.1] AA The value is 9.681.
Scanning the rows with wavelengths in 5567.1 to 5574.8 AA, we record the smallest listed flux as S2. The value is 9.368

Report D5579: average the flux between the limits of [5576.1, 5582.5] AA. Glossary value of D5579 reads 9.54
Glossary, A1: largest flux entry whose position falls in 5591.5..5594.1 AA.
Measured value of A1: 9.322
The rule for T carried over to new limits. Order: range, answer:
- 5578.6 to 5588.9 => 9.627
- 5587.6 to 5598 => 9.613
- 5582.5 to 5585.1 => 9.594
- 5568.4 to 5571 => 9.415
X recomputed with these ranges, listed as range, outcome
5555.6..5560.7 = 9.385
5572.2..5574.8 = 9.369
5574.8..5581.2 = 9.609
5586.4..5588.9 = 9.239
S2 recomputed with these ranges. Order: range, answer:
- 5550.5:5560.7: 9.363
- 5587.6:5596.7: 9.128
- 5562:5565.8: 9.484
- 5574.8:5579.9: 9.383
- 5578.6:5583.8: 9.549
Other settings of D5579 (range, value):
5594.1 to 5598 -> 9.52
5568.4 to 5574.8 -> 9.37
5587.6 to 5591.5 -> 9.15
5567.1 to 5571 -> 9.42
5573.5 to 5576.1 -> 9.38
